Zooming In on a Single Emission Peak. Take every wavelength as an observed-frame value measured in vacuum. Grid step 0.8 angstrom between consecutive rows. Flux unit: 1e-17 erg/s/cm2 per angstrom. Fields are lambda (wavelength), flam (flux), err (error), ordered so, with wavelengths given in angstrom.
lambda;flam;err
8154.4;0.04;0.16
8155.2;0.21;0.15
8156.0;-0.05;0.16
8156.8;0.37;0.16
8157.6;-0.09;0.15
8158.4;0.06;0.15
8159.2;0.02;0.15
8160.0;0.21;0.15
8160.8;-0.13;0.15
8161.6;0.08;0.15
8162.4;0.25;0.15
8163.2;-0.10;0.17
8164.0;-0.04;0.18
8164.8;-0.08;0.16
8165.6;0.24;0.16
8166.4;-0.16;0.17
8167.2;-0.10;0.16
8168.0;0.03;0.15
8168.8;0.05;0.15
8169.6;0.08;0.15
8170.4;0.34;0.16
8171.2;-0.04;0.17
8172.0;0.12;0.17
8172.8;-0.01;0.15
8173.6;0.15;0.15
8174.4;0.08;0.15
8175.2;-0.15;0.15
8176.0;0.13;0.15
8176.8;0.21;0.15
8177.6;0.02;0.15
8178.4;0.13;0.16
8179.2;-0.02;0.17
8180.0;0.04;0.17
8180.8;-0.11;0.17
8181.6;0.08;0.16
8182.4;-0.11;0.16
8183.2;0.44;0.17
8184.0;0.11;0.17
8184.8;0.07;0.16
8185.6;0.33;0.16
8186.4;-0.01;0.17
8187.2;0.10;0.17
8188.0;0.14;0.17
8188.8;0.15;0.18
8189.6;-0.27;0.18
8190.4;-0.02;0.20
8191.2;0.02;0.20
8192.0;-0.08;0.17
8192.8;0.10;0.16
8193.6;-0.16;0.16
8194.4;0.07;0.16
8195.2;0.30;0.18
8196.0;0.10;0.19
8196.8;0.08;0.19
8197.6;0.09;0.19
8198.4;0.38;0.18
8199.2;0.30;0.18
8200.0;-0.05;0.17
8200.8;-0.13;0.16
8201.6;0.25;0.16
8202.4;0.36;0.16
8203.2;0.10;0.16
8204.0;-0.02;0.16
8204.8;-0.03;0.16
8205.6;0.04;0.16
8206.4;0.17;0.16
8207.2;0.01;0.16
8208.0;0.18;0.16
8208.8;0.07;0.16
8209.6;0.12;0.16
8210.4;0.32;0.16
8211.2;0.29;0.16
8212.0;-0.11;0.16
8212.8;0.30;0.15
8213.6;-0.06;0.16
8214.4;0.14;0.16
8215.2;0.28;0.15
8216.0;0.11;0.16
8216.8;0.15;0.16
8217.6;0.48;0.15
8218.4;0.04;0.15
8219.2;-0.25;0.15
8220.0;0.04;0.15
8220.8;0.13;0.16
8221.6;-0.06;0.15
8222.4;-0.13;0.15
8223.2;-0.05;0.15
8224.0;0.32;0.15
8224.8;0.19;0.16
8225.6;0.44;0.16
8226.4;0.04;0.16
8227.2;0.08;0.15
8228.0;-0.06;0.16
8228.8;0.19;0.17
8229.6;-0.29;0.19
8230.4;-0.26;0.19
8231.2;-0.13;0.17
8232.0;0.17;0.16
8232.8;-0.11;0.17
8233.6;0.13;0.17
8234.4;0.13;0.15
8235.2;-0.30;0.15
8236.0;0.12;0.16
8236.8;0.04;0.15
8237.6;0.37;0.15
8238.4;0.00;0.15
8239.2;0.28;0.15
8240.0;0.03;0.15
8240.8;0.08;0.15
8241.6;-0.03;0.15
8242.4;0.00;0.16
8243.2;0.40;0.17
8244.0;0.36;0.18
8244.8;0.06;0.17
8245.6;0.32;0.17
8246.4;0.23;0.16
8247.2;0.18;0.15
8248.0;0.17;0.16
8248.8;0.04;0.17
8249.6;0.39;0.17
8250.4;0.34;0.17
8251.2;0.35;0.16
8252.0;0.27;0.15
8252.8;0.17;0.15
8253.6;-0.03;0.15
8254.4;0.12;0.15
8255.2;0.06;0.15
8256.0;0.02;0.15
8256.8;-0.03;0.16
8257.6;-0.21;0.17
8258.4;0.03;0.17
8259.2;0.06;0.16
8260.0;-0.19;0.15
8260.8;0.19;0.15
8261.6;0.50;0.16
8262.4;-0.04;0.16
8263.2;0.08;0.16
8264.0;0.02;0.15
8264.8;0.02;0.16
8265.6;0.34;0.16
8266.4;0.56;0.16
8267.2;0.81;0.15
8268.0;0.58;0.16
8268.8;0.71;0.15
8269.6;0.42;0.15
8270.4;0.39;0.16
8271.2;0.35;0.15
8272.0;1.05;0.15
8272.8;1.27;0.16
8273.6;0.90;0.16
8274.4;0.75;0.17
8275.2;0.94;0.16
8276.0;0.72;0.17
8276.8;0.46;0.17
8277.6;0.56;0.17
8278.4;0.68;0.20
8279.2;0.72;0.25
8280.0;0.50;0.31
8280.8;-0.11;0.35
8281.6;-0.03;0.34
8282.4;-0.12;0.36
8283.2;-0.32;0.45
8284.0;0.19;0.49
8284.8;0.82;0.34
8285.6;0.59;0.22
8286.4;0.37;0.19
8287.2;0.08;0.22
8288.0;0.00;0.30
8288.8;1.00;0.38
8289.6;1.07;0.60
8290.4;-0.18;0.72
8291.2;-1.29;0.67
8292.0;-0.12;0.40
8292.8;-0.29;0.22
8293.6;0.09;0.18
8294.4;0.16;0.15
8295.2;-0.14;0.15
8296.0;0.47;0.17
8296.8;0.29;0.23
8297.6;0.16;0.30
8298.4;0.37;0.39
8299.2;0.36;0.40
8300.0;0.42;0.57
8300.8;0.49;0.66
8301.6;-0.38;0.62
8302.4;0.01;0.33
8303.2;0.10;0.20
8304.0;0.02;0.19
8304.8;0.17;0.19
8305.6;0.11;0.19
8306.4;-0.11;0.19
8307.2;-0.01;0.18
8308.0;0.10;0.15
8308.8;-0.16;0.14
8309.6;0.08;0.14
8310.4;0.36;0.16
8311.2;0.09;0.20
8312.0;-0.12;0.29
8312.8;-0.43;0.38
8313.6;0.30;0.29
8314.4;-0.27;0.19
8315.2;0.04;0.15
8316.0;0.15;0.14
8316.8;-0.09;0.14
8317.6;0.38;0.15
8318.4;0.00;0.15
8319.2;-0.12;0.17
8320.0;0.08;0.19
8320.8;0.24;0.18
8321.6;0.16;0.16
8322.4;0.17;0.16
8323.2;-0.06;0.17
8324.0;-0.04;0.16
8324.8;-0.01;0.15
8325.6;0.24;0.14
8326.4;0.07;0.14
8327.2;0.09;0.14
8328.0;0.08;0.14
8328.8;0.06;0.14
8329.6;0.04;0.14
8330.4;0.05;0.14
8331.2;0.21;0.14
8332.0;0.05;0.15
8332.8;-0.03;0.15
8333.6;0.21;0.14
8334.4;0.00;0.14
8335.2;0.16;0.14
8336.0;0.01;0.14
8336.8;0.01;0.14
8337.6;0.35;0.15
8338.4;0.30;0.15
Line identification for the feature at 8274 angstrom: [O II]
